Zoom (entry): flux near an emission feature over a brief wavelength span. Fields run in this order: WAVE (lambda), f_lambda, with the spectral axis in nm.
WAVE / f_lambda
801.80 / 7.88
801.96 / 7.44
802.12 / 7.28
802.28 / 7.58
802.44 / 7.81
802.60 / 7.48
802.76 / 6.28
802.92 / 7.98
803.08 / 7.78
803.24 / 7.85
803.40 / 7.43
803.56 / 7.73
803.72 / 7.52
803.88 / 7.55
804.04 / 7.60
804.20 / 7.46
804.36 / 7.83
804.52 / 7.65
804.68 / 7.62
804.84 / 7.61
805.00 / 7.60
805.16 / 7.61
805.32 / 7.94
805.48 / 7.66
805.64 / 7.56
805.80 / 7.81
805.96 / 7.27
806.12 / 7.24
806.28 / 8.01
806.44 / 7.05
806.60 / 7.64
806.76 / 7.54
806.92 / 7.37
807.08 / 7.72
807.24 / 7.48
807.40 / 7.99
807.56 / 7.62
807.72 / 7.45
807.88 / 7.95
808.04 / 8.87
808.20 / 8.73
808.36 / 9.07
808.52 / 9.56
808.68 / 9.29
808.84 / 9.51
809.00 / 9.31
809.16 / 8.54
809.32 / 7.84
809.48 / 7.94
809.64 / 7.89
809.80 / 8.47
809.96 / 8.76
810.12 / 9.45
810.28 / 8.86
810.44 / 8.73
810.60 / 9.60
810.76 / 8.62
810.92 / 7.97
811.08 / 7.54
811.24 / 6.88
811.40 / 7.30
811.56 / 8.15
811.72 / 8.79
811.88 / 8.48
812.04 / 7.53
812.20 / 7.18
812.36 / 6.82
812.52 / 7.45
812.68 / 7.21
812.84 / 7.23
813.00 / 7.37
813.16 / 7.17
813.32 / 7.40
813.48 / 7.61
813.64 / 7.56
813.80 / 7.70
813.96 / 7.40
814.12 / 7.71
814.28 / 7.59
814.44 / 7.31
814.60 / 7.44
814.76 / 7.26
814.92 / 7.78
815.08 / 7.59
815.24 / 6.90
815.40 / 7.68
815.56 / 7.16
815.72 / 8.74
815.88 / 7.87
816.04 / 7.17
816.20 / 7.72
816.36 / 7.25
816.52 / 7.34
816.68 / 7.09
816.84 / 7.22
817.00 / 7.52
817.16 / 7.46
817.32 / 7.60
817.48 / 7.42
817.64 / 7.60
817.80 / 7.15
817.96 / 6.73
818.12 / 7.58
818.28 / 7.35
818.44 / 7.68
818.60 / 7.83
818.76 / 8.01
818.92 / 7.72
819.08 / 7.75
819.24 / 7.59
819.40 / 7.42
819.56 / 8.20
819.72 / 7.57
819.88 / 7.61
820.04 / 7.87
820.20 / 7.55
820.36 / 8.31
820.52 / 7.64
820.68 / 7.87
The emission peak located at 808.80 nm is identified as [S II]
